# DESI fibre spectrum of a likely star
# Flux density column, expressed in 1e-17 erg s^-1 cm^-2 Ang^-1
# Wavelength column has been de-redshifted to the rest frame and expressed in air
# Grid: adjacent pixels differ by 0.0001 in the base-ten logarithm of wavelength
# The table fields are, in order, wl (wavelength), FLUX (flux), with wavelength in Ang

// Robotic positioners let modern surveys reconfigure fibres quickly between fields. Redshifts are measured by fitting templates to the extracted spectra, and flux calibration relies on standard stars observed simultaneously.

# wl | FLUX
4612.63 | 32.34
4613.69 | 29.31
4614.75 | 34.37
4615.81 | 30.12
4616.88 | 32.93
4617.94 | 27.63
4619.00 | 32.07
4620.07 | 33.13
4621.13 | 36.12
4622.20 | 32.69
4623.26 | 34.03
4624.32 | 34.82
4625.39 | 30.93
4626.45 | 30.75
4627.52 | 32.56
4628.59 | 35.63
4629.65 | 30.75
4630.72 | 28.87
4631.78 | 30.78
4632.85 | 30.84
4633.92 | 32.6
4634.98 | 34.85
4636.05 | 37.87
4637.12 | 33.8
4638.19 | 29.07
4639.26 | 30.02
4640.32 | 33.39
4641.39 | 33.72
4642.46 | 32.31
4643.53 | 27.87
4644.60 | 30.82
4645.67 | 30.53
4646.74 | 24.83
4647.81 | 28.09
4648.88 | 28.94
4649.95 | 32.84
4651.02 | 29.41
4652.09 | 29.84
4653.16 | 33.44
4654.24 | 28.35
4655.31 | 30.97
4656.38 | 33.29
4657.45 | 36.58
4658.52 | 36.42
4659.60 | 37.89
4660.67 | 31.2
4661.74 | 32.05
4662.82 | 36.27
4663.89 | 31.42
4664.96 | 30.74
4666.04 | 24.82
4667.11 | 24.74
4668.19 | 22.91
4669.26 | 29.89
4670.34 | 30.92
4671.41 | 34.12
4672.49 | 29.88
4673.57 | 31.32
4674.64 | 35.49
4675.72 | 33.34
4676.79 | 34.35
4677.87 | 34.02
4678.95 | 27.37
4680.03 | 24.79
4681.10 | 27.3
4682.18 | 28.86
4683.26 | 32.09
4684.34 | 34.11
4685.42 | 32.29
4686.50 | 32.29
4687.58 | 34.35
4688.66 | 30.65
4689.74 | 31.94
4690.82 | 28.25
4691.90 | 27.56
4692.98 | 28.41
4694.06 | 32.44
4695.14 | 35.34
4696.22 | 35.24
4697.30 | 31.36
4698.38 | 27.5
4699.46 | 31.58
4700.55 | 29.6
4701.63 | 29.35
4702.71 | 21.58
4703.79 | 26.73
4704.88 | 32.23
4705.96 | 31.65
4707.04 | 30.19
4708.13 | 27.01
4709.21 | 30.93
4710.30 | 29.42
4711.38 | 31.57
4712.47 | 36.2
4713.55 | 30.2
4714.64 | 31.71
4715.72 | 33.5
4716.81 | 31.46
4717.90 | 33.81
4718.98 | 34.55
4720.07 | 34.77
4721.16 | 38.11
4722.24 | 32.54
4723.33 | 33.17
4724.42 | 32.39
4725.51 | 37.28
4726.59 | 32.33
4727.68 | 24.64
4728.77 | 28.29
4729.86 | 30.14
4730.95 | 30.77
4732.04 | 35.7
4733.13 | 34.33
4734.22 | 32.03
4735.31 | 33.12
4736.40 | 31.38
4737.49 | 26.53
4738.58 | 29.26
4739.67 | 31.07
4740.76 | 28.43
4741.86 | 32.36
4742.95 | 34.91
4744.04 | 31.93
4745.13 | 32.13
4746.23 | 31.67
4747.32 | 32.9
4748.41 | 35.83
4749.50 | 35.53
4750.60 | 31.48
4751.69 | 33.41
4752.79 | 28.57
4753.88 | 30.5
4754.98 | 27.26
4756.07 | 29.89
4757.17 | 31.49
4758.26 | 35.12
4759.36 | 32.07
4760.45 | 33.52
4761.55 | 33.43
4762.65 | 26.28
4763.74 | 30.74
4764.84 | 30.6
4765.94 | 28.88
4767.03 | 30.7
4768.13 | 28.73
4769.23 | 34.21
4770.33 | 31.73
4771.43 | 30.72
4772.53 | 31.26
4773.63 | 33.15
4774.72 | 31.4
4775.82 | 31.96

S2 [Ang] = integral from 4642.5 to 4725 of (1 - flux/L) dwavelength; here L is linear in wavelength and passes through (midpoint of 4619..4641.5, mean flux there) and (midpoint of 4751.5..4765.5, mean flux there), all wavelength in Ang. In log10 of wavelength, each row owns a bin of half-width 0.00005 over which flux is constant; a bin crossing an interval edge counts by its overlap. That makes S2 2.11 Ang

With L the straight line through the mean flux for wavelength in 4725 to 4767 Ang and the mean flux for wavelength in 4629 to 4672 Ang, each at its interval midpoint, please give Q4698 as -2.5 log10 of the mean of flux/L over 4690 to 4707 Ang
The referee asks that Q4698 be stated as 0.05 mag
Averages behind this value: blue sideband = 31.2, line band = 30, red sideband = 31.5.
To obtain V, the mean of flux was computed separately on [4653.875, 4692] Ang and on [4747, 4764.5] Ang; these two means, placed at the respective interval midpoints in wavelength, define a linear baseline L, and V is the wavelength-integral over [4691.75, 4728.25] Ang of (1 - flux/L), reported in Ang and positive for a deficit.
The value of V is 0.07 Ang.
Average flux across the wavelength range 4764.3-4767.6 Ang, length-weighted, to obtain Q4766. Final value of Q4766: 30.1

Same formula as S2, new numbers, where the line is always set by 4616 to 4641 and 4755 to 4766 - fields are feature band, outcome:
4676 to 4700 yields 0.6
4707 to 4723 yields -0.5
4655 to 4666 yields -0.4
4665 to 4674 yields 0.9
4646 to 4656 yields 0.8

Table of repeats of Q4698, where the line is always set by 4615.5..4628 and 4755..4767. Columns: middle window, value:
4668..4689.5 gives 0.02 mag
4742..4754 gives -0.05 mag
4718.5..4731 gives -0.04 mag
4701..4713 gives 0.06 mag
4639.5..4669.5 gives 0.04 mag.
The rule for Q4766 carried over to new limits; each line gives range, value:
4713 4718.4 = 32.1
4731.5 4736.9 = 33.3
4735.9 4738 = 29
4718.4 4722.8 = 35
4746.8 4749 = 34.5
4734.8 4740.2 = 30.3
